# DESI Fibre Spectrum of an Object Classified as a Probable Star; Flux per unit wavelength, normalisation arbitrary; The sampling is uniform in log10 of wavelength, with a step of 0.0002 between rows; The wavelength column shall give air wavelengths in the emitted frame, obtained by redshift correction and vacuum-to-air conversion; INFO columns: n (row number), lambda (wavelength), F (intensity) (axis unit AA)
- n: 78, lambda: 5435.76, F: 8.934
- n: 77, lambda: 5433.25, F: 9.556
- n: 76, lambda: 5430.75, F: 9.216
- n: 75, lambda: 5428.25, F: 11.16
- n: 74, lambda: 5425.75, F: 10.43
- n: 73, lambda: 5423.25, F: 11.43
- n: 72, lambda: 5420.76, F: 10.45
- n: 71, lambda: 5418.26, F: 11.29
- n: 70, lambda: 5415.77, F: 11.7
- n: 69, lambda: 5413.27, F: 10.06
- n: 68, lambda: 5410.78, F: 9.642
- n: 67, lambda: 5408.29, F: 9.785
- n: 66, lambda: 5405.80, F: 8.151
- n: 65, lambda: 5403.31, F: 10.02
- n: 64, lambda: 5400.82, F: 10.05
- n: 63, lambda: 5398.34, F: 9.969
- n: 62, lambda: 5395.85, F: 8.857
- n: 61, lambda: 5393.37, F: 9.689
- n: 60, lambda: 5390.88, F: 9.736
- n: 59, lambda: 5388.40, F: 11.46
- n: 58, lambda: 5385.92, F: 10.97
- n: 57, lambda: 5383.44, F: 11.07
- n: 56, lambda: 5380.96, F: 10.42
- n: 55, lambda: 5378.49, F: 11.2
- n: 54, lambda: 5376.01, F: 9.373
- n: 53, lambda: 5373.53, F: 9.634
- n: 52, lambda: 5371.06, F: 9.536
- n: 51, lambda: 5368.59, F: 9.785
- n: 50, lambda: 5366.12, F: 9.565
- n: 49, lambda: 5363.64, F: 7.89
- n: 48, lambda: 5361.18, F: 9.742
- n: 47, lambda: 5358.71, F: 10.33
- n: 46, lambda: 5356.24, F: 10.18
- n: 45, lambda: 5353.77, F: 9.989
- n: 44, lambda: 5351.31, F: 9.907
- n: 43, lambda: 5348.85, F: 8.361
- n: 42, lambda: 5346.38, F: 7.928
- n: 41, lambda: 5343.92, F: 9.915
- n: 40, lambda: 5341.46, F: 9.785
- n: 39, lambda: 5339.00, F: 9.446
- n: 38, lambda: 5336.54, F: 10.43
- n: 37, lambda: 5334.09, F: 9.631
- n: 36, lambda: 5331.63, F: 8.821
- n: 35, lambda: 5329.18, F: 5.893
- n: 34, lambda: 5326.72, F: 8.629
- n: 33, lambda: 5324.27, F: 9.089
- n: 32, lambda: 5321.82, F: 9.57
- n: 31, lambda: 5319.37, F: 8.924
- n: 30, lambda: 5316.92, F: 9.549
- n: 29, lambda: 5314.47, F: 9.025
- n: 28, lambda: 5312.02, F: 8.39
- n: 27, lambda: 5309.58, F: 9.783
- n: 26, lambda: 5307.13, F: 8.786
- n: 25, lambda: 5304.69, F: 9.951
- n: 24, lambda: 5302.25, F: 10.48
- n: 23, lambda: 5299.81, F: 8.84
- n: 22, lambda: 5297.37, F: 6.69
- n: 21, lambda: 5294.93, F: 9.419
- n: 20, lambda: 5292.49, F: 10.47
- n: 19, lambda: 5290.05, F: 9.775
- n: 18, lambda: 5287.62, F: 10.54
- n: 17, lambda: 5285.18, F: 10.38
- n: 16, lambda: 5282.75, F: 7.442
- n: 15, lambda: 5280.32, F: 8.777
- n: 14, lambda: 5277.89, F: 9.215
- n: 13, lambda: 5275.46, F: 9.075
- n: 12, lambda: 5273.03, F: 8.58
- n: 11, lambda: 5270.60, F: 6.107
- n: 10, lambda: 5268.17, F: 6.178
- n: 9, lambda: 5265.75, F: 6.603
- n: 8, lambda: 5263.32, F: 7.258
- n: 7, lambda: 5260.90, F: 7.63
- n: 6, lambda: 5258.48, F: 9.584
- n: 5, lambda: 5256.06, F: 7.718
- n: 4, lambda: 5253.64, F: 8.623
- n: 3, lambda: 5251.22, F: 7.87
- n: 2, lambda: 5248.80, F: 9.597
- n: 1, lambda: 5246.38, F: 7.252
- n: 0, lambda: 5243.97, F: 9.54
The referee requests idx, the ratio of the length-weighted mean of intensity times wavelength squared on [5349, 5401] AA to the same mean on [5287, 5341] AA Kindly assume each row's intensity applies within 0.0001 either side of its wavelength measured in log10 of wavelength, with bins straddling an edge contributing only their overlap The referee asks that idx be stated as 1.11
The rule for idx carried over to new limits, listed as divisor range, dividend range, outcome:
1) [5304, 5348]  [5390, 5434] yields 1.15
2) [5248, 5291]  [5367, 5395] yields 1.28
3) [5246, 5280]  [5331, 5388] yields 1.27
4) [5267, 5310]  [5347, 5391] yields 1.15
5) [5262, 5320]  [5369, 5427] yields 1.21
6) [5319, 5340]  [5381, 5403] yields 1.17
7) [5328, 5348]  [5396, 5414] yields 1.10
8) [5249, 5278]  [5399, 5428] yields 1.38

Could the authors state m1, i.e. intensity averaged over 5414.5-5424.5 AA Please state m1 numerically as 11.2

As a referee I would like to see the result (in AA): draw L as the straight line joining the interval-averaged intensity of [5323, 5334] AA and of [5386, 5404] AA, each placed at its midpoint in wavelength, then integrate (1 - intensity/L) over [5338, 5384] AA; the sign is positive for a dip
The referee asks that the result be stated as -2.7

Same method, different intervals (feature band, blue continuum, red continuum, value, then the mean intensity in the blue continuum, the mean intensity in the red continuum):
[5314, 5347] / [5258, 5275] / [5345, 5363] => -0.6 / 7.4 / 9.44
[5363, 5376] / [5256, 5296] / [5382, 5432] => 0.5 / 8.54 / 10.3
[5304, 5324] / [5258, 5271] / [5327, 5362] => -1.8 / 7.16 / 9.29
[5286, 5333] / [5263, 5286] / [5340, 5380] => -2.8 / 7.95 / 9.58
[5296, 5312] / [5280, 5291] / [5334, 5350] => 0.6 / 9.43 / 9.34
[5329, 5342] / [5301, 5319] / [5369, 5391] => 0.7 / 9.4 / 10.4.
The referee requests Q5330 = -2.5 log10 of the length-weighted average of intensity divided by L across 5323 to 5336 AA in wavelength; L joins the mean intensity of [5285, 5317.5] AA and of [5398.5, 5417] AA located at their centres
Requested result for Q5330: 0.12 mag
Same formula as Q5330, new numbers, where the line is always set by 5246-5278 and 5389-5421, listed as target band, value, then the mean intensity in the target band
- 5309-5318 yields -0.06 mag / 9.14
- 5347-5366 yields -0.02 mag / 9.44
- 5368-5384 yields -0.06 mag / 10.1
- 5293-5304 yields -0.07 mag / 9.01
